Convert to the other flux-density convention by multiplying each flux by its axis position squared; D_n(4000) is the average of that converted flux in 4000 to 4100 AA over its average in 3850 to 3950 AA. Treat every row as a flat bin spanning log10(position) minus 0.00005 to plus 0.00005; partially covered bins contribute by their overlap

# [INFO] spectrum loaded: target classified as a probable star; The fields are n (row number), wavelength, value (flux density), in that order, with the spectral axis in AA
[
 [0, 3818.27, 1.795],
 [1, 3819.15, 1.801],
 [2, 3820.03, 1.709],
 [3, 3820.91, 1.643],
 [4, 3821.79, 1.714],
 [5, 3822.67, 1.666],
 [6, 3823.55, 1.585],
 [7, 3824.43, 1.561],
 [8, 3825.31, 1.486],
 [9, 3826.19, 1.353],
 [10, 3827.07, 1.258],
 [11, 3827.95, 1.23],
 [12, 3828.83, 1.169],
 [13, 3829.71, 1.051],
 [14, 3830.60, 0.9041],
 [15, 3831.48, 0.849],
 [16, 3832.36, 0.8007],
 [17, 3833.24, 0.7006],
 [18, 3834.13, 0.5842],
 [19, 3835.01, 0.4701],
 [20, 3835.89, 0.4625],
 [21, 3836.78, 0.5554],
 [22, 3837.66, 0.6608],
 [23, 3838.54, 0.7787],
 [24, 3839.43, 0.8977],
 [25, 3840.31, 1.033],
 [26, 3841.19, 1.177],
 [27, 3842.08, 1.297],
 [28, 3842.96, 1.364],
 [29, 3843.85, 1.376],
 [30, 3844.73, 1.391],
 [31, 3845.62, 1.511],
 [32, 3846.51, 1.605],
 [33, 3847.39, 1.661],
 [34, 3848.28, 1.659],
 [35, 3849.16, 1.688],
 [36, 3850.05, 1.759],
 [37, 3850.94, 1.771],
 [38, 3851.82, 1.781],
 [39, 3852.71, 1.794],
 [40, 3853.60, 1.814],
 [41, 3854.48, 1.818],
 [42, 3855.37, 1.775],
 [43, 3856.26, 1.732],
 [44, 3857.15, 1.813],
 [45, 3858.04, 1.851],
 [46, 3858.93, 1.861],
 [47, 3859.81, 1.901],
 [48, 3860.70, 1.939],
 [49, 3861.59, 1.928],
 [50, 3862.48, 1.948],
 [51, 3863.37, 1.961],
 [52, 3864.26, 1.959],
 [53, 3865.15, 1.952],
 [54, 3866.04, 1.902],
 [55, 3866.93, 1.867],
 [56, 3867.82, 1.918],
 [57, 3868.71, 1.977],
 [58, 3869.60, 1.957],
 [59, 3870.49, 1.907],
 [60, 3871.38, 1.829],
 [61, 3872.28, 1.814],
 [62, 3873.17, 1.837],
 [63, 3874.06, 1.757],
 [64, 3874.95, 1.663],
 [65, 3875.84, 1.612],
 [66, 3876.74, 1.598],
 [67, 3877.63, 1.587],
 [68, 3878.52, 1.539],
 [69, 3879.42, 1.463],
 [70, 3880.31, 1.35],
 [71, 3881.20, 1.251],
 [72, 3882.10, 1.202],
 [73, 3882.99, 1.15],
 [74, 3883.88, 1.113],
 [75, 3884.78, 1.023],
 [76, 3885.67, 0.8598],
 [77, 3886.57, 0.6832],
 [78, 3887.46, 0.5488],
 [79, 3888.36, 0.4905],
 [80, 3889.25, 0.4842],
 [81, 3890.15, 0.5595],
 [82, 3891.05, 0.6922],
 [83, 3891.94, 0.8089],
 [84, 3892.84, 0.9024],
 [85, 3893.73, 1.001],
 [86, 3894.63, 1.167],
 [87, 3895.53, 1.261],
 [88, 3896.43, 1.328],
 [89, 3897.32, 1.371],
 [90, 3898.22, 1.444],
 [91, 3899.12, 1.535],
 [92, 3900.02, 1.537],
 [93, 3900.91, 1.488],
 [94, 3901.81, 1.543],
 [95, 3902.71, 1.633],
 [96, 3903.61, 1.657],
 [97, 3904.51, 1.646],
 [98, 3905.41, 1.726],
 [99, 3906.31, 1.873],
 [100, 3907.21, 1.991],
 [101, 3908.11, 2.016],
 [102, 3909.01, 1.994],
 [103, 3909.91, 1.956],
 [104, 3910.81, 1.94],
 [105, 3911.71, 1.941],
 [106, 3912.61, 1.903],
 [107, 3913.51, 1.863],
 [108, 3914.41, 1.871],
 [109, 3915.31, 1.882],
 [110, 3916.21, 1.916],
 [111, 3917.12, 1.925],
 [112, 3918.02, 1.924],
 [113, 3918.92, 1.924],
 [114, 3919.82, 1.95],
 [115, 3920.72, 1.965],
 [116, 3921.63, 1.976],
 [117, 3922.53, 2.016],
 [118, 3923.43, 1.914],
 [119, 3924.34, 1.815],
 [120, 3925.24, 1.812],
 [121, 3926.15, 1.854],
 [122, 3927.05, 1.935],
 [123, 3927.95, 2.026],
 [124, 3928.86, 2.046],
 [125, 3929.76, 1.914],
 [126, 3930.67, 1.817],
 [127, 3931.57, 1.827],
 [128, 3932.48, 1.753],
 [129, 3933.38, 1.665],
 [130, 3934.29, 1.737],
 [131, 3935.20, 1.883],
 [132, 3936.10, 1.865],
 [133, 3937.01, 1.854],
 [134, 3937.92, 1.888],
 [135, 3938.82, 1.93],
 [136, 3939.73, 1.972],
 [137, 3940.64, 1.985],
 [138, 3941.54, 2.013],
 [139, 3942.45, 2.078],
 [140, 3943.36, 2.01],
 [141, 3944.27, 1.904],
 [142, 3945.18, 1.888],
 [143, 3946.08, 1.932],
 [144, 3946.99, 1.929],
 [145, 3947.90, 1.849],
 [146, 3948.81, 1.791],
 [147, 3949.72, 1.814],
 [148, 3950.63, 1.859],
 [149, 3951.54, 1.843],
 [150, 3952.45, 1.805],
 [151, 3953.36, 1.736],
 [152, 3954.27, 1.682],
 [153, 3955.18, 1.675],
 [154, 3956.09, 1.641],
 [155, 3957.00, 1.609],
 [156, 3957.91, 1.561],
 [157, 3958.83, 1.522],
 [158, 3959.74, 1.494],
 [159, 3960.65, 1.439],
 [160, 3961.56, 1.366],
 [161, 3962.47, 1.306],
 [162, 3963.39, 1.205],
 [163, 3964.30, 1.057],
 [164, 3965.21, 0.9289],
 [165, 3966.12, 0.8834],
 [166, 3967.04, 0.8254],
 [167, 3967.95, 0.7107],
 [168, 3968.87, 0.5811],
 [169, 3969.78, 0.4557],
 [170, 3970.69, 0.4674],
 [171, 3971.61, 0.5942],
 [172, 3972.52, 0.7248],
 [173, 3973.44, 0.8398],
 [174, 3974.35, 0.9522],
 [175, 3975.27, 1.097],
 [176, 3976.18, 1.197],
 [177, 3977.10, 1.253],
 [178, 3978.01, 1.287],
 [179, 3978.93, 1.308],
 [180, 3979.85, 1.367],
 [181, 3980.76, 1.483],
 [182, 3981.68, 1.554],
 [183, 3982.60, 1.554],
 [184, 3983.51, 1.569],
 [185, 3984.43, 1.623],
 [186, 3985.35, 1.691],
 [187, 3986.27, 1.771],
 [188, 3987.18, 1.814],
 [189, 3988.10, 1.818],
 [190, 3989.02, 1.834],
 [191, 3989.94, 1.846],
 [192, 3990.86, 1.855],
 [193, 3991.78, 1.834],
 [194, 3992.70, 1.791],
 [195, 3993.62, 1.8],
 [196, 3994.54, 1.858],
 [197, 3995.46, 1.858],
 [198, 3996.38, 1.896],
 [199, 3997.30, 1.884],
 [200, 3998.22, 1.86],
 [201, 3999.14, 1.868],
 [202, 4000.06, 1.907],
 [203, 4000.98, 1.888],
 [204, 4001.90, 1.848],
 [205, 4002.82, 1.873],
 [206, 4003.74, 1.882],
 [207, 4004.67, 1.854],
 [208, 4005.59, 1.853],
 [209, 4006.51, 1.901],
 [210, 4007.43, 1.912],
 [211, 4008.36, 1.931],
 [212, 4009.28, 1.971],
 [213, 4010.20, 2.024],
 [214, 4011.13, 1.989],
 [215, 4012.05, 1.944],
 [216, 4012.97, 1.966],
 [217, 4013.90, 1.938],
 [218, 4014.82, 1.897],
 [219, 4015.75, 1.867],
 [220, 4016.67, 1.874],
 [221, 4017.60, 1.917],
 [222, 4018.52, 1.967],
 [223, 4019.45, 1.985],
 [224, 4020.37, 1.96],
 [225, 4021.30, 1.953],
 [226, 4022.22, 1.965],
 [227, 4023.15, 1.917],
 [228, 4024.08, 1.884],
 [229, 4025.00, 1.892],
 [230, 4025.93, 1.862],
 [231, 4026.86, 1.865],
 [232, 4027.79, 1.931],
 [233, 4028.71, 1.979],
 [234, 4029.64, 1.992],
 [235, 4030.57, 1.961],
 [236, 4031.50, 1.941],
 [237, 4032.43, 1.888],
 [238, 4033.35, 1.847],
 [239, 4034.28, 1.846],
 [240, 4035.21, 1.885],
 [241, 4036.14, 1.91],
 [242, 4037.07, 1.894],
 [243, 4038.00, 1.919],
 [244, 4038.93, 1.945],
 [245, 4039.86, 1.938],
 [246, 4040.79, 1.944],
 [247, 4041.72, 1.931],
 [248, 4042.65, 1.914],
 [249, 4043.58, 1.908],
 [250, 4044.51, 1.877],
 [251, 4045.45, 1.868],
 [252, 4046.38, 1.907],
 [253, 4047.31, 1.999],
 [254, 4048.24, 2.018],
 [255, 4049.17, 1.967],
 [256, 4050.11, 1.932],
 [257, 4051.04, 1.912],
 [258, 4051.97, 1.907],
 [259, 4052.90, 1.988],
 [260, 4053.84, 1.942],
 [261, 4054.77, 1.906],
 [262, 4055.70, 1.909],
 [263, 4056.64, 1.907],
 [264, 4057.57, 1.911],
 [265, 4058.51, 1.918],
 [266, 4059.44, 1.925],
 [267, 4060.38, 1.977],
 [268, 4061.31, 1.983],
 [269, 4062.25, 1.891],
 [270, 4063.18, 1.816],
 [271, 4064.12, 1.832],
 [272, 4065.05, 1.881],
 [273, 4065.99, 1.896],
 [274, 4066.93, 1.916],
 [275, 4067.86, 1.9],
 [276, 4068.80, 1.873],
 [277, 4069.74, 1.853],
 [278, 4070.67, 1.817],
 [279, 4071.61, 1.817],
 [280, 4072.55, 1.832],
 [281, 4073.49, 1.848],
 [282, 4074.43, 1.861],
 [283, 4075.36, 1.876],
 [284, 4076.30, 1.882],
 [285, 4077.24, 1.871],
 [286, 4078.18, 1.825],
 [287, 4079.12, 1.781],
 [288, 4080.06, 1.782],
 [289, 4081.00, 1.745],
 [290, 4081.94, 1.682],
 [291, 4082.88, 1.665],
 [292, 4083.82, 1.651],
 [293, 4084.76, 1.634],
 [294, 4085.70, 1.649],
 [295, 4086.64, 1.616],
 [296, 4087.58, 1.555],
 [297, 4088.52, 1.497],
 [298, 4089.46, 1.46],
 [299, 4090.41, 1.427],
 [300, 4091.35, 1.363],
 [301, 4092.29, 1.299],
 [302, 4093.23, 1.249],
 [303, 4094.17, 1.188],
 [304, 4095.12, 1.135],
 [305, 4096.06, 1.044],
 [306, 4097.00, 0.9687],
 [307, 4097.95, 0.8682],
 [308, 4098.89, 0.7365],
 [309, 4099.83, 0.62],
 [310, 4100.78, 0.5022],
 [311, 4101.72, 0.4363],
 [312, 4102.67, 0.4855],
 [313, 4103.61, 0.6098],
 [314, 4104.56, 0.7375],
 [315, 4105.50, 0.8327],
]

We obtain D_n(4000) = 1.15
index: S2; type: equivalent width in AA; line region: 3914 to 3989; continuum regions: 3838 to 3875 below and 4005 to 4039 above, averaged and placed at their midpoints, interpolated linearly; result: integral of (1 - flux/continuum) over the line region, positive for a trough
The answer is 9.1 AA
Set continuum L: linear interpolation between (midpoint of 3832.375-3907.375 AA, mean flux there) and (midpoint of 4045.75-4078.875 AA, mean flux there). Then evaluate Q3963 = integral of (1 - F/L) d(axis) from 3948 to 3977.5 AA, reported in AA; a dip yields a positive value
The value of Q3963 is 7.0 AA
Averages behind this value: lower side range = 1.42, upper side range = 1.9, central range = 1.25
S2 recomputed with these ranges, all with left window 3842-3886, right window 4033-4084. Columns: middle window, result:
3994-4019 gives -1.1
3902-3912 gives -0.7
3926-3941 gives -1.2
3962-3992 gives 9.1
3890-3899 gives 3.2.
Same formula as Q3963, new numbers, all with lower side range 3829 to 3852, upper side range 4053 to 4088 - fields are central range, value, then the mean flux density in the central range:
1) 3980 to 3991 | -0.8 AA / 1.69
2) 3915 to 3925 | -4.0 AA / 1.93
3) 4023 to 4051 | -3.1 AA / 1.92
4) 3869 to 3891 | -0.8 AA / 1.3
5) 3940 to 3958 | -4.6 AA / 1.84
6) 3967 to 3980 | 5.4 AA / 0.903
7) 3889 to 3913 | -2.5 AA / 1.47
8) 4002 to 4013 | -1.9 AA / 1.92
